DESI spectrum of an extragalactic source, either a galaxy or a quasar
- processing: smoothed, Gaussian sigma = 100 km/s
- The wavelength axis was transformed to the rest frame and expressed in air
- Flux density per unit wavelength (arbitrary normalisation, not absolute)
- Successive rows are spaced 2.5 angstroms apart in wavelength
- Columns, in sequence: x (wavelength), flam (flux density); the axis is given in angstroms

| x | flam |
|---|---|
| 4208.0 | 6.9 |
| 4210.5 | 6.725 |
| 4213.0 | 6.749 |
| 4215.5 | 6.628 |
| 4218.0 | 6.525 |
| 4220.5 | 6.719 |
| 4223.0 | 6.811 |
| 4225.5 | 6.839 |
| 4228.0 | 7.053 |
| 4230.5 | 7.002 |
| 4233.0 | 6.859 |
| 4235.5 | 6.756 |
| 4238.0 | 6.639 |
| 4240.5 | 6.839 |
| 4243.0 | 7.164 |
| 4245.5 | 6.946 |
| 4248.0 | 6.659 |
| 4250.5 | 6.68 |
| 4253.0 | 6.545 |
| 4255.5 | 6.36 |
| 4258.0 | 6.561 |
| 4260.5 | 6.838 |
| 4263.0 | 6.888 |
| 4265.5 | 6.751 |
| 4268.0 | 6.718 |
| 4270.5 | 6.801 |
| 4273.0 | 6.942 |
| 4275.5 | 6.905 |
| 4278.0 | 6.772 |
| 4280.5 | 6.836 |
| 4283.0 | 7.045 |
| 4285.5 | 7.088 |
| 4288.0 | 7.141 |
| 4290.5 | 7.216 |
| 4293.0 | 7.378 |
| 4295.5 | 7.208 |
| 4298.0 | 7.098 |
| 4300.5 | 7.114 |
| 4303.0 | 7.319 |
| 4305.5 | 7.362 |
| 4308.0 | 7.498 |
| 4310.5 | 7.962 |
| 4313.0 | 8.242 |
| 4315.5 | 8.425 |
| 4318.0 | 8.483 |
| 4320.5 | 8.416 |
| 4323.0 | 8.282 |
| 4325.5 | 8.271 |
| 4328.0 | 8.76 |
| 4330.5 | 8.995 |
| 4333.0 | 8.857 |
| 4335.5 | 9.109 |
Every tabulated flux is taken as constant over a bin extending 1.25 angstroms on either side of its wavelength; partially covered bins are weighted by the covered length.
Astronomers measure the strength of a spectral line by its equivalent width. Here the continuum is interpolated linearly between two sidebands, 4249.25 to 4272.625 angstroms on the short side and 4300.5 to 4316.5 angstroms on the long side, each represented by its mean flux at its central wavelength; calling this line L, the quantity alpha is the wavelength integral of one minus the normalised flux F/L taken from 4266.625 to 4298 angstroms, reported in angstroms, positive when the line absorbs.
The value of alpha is 0.7 angstroms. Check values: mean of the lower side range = 6.69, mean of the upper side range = 7.74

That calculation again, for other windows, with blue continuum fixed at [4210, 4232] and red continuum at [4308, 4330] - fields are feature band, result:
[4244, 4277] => 3.0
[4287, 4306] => 1.8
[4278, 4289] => 1.1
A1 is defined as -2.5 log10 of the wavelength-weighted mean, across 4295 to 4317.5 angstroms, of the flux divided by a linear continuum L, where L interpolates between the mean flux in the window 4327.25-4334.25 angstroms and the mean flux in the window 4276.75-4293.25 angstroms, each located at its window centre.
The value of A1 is 0.040 mag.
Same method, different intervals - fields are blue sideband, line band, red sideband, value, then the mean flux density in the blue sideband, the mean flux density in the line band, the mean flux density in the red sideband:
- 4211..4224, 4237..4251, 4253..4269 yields -0.02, 6.69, 6.83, 6.67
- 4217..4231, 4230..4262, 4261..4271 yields 0.01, 6.82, 6.75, 6.79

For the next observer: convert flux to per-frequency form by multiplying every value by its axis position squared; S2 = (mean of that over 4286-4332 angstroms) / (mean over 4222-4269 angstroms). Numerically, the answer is 1.19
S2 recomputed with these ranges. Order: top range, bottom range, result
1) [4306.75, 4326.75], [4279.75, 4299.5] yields 1.16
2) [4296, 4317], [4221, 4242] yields 1.15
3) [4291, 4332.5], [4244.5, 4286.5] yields 1.20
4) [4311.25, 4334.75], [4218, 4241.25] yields 1.31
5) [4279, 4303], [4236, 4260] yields 1.08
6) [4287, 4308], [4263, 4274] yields 1.08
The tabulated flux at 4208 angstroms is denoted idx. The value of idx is 6.9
